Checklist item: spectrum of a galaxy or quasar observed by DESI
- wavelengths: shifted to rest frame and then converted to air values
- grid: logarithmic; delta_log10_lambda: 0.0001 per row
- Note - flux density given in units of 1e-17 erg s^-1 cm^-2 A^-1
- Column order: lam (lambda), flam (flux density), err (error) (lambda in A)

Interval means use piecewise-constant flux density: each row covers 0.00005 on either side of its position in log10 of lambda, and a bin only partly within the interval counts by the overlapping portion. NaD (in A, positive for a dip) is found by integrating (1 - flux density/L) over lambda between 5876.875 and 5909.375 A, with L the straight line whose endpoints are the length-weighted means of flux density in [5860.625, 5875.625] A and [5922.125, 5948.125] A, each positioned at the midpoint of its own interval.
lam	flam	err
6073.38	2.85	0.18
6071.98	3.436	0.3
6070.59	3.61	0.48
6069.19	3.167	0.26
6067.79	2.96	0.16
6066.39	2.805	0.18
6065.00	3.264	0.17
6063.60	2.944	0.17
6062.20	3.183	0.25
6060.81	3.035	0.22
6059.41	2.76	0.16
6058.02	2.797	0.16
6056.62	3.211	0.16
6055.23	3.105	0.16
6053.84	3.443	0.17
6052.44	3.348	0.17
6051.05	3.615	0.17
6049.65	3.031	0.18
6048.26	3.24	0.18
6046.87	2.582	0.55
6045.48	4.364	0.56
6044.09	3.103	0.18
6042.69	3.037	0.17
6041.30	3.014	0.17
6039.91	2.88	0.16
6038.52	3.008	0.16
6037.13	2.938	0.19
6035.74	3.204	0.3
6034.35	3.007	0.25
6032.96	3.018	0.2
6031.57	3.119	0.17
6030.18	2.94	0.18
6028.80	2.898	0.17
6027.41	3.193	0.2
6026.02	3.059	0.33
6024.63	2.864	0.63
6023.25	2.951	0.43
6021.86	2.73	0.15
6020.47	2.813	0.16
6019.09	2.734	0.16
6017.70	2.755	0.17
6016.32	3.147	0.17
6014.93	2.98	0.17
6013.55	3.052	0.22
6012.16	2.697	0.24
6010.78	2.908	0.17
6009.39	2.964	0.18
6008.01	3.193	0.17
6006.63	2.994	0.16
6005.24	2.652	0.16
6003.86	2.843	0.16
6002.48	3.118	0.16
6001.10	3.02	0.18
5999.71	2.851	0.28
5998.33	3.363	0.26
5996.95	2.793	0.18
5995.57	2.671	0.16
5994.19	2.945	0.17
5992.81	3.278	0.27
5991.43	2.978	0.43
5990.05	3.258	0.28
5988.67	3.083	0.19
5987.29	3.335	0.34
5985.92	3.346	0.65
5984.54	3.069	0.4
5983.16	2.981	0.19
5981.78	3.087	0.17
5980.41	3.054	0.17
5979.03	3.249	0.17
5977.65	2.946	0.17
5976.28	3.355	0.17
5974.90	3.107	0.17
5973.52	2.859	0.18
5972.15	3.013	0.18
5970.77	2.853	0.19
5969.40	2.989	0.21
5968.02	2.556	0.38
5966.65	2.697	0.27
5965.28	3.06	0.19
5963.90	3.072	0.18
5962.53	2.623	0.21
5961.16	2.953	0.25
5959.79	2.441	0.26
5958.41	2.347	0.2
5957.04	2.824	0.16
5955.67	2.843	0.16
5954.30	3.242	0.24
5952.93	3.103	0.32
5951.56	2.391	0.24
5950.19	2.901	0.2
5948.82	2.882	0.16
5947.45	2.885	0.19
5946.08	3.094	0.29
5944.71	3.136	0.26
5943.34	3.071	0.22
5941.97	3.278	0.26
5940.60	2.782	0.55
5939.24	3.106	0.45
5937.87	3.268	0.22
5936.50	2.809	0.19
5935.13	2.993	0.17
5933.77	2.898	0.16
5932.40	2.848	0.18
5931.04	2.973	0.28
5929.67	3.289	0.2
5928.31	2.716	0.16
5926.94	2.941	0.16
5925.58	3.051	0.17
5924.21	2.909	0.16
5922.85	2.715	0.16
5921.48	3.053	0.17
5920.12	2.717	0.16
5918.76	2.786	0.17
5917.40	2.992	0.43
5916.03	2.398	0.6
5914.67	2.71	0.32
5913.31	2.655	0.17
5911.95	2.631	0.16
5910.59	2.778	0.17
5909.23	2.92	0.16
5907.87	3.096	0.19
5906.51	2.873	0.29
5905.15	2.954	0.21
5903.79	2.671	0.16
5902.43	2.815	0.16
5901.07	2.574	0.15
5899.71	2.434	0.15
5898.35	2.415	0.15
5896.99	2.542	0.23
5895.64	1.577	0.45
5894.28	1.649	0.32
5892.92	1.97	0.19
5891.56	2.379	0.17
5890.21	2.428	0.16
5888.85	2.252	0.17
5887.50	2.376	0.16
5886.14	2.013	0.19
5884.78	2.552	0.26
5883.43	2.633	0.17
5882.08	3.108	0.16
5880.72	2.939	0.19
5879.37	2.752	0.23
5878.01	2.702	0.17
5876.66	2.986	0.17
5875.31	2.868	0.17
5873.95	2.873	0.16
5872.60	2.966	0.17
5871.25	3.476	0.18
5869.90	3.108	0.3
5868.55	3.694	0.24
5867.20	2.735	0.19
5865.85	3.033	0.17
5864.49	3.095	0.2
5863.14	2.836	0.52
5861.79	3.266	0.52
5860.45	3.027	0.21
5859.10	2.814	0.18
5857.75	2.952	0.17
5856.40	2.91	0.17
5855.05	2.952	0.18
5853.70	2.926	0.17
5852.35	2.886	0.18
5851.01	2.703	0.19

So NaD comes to 5.6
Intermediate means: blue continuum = 3.09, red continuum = 2.99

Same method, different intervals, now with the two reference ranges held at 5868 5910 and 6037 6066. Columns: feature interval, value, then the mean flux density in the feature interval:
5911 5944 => -1.5 A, 2.9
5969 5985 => -0.7 A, 3.05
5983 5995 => -0.8 A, 3.14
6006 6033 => 0.9 A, 2.95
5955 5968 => 0.6 A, 2.75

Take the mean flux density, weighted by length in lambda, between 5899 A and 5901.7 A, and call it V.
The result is 2.5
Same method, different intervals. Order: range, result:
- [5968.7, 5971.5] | 2.92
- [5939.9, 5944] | 3.05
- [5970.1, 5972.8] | 2.93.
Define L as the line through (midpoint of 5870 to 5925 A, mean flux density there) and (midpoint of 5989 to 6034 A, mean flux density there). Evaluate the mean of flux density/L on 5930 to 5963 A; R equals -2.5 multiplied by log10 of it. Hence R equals -0.05 mag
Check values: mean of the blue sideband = 2.66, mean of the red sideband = 2.96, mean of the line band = 2.91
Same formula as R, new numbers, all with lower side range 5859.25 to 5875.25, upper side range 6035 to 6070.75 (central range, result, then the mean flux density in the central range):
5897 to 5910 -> 0.13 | 2.74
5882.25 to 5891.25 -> 0.26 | 2.42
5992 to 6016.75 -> 0.05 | 2.97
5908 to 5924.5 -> 0.12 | 2.78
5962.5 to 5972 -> 0.09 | 2.86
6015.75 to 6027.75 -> 0.08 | 2.91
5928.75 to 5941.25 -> 0.04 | 2.99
